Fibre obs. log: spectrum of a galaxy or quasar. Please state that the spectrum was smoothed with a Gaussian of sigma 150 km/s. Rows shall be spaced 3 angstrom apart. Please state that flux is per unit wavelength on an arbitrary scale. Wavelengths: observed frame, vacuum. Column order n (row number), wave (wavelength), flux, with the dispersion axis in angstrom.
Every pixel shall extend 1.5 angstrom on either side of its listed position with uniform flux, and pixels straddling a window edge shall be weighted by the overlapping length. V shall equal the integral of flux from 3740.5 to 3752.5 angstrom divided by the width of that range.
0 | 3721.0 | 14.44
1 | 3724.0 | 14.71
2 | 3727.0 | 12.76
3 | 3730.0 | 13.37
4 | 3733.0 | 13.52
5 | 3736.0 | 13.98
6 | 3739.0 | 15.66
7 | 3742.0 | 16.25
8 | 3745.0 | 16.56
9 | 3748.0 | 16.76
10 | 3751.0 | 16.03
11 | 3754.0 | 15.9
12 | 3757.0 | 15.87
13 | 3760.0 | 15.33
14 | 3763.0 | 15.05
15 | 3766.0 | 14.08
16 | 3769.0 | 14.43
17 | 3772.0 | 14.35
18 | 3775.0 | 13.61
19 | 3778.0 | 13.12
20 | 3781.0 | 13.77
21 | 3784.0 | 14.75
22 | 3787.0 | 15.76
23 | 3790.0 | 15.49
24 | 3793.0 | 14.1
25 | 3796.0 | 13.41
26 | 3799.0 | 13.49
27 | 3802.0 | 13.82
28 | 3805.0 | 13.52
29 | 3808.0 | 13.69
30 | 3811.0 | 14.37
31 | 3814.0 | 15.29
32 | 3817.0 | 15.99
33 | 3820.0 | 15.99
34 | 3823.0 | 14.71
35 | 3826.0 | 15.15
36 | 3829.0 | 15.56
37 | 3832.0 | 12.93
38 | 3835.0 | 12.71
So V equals 16.4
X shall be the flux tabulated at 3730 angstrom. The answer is 13.37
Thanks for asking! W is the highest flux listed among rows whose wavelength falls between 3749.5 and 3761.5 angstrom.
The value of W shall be 16.03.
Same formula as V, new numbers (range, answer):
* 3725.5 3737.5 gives 13.4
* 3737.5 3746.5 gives 16.2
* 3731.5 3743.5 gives 14.9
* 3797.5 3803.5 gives 13.7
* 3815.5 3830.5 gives 15.5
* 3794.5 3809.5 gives 13.6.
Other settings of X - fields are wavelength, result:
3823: 14.71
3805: 13.52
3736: 13.98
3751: 16.03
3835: 12.71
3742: 16.25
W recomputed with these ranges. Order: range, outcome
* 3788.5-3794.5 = 15.49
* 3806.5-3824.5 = 15.99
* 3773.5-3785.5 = 14.75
